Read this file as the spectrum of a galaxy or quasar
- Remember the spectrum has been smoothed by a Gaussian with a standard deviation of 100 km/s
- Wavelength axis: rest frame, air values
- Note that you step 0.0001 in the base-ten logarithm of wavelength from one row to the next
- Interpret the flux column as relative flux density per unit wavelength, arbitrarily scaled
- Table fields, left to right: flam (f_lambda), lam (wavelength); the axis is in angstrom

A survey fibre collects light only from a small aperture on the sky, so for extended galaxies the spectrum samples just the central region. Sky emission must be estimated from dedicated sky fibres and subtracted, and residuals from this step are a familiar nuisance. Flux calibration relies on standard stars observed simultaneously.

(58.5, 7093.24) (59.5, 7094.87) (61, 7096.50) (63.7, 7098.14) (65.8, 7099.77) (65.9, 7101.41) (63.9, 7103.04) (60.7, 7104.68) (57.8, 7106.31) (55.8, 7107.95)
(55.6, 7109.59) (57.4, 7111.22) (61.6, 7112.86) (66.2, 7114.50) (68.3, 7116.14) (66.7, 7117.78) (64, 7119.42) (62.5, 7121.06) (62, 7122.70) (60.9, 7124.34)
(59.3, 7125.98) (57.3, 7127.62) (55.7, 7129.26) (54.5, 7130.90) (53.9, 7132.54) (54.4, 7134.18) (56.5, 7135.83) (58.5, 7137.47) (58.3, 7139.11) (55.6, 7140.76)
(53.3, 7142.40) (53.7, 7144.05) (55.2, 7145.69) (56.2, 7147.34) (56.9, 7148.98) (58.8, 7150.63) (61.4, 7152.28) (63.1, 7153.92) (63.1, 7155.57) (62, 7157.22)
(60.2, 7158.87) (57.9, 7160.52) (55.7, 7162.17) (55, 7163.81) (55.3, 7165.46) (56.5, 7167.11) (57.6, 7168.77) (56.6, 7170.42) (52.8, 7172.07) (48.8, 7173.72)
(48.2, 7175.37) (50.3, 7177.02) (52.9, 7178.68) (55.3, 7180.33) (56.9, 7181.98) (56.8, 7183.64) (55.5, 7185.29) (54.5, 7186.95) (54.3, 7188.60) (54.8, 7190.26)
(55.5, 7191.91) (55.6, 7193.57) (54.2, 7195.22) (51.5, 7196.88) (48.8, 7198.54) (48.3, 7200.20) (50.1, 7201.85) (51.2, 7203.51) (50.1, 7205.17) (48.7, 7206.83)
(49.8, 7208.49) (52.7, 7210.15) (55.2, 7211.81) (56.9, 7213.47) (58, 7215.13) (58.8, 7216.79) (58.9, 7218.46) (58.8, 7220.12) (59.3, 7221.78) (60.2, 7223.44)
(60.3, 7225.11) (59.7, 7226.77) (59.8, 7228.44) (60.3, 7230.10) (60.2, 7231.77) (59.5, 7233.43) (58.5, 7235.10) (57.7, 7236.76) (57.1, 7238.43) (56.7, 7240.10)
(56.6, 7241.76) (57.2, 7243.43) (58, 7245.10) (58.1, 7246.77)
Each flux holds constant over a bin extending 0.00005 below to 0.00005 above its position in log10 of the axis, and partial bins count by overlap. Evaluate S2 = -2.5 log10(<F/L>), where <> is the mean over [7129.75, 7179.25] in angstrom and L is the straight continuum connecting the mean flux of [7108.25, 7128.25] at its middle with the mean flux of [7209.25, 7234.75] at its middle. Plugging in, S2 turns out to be 0.08 mag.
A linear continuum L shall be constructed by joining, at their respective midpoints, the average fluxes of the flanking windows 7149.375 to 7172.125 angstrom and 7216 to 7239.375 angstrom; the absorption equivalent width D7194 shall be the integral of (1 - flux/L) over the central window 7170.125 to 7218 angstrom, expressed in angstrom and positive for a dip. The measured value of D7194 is 4.5 angstrom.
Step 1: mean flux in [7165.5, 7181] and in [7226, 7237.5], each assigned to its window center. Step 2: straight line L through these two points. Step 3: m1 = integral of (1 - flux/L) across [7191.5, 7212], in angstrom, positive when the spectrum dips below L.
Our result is 1.7 angstrom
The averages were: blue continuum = 53.3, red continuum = 59.4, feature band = 51.5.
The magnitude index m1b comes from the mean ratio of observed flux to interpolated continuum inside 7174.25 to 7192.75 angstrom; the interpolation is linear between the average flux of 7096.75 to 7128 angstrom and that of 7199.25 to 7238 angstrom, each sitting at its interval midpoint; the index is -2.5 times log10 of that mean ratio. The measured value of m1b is 0.08 mag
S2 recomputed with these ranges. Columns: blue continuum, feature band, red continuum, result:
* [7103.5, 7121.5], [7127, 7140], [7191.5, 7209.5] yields 0.05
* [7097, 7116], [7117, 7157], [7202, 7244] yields 0.03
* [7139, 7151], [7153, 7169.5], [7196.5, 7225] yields -0.06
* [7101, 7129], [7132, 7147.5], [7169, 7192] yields 0.06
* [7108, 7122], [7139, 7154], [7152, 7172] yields 0.05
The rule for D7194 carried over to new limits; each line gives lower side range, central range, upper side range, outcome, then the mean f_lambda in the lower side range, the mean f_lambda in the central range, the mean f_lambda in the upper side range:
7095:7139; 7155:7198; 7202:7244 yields 2.3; 60.3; 55.2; 56.8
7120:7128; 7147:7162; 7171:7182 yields -1.2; 60.7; 59.9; 52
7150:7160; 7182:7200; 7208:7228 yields 1.6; 61.4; 54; 57.5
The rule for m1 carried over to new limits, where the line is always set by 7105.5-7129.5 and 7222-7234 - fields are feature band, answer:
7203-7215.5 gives 1.5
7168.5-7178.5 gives 1.4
